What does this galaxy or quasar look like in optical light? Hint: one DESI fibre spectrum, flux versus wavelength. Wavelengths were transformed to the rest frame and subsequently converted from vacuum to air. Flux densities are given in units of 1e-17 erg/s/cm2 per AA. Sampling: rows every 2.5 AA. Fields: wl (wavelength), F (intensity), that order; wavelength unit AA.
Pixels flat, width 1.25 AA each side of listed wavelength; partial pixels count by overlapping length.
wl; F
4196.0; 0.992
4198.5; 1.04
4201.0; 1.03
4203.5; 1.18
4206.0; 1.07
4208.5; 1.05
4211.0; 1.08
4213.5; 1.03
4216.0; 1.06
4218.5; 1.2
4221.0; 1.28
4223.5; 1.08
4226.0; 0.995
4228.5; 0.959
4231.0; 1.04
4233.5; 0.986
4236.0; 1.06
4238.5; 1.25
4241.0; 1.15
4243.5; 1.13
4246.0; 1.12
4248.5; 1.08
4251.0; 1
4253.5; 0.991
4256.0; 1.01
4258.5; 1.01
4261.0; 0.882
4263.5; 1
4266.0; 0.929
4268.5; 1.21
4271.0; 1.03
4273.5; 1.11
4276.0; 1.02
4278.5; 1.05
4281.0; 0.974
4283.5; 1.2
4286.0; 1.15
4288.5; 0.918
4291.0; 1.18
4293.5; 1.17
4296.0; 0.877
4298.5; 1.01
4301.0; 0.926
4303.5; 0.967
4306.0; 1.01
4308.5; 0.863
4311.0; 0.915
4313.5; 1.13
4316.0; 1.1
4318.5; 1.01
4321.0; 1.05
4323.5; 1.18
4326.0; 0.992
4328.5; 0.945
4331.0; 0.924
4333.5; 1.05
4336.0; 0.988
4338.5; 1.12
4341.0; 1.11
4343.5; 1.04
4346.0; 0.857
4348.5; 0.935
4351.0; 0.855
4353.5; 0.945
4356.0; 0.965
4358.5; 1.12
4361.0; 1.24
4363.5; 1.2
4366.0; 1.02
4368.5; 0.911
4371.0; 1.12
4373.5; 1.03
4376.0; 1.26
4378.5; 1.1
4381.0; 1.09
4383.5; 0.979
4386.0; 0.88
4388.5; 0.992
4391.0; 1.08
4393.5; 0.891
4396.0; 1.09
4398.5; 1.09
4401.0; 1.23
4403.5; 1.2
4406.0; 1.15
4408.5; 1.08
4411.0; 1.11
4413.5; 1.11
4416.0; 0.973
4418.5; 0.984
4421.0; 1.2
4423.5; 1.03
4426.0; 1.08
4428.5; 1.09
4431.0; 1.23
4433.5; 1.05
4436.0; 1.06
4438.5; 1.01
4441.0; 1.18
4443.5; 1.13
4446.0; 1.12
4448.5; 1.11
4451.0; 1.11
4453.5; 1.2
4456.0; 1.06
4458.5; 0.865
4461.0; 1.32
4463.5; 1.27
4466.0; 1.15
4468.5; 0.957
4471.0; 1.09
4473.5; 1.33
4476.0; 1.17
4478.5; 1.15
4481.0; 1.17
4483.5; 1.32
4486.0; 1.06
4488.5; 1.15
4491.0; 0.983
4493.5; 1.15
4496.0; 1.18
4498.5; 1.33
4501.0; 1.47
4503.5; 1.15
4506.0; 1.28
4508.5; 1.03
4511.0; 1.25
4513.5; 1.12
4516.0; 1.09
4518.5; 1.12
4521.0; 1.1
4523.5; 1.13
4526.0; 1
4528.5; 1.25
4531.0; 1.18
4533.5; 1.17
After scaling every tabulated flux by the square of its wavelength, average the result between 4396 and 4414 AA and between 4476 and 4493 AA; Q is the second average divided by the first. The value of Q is 1.04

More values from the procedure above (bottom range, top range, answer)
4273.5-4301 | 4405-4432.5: 1.10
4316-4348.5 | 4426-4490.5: 1.17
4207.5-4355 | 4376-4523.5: 1.17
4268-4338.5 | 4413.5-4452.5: 1.12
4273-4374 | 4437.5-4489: 1.18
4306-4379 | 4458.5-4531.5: 1.21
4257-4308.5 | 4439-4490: 1.21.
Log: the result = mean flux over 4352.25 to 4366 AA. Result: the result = 1.09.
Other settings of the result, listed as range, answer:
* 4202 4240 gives 1.09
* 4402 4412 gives 1.14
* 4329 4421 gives 1.05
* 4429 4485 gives 1.14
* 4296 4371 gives 1.01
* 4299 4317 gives 0.987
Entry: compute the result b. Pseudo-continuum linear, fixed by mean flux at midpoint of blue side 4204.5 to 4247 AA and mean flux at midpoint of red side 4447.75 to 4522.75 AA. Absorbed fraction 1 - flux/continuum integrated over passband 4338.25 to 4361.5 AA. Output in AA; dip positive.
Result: 2.4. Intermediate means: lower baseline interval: 1.09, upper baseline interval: 1.16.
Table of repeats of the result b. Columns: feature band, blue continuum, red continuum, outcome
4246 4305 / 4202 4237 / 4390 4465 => 2.81 AA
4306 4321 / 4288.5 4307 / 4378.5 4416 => 0.20 AA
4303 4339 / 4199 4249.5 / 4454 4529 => 3.21 AA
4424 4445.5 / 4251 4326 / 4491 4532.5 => 0.39 AA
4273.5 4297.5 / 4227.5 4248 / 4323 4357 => -0.46 AA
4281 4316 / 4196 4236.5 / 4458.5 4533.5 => 2.30 AA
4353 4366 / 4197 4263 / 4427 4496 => 0.08 AA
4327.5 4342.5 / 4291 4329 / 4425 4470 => 0.14 AA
